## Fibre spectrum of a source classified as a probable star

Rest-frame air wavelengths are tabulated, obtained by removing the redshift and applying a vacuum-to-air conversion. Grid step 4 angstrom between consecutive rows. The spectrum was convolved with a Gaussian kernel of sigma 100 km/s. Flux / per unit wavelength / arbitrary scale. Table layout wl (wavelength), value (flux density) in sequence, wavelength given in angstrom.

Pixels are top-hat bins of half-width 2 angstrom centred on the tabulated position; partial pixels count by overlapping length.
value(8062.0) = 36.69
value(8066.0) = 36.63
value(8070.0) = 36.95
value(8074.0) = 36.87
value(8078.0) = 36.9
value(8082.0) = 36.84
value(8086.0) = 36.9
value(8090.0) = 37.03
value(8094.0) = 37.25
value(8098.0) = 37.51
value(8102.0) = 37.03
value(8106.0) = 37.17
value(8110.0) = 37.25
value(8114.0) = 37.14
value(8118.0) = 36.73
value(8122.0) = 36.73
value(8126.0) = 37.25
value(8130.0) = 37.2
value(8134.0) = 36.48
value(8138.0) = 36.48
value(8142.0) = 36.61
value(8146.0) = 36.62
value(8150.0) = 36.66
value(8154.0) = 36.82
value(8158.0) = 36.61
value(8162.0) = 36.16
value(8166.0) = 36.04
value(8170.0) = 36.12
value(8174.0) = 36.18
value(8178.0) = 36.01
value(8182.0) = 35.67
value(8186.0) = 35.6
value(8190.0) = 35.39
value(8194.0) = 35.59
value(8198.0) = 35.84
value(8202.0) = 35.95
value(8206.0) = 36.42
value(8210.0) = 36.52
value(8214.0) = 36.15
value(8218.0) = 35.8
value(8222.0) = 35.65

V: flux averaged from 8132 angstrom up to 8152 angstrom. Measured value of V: 36.6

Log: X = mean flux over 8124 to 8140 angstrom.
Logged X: 36.9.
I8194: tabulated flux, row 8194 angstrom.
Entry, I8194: 35.59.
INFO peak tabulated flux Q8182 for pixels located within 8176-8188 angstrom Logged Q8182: 36.01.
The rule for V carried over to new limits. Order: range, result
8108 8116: 37.2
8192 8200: 35.7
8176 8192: 35.7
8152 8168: 36.4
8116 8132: 37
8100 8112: 37.1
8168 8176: 36.1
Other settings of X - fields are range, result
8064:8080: 36.8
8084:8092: 37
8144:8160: 36.7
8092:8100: 37.4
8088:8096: 37.1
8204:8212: 36.5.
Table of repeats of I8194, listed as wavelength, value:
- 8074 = 36.87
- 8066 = 36.63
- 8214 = 36.15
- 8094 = 37.25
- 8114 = 37.14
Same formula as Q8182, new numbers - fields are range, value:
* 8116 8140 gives 37.25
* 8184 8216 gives 36.52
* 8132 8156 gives 36.82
